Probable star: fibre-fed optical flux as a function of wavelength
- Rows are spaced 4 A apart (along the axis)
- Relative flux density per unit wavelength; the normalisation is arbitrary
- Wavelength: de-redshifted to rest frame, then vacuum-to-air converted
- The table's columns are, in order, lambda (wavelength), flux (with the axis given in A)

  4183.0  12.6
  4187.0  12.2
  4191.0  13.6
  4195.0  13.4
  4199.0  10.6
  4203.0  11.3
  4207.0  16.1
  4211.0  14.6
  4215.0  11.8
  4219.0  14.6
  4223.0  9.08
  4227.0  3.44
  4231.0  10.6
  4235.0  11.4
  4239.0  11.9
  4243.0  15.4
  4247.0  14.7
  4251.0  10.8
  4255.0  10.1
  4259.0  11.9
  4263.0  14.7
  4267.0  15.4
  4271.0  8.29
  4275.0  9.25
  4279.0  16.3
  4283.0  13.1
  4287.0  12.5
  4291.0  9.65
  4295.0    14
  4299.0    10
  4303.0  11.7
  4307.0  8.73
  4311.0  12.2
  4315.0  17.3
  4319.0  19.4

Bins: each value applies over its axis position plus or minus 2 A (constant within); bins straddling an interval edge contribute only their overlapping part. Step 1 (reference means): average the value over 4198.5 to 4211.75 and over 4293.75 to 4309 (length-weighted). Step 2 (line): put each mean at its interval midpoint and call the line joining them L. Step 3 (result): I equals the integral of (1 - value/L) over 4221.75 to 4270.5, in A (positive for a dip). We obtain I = 2.8 A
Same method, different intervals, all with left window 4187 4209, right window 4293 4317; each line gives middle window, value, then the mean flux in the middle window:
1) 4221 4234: 4.86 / 7.99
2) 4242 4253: -0.72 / 13.5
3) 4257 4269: -1.38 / 14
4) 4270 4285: 0.61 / 12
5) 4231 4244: 0.36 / 12.4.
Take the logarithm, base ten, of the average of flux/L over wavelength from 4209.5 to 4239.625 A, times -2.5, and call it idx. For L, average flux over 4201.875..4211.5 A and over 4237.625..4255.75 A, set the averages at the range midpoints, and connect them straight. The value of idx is 0.24 mag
